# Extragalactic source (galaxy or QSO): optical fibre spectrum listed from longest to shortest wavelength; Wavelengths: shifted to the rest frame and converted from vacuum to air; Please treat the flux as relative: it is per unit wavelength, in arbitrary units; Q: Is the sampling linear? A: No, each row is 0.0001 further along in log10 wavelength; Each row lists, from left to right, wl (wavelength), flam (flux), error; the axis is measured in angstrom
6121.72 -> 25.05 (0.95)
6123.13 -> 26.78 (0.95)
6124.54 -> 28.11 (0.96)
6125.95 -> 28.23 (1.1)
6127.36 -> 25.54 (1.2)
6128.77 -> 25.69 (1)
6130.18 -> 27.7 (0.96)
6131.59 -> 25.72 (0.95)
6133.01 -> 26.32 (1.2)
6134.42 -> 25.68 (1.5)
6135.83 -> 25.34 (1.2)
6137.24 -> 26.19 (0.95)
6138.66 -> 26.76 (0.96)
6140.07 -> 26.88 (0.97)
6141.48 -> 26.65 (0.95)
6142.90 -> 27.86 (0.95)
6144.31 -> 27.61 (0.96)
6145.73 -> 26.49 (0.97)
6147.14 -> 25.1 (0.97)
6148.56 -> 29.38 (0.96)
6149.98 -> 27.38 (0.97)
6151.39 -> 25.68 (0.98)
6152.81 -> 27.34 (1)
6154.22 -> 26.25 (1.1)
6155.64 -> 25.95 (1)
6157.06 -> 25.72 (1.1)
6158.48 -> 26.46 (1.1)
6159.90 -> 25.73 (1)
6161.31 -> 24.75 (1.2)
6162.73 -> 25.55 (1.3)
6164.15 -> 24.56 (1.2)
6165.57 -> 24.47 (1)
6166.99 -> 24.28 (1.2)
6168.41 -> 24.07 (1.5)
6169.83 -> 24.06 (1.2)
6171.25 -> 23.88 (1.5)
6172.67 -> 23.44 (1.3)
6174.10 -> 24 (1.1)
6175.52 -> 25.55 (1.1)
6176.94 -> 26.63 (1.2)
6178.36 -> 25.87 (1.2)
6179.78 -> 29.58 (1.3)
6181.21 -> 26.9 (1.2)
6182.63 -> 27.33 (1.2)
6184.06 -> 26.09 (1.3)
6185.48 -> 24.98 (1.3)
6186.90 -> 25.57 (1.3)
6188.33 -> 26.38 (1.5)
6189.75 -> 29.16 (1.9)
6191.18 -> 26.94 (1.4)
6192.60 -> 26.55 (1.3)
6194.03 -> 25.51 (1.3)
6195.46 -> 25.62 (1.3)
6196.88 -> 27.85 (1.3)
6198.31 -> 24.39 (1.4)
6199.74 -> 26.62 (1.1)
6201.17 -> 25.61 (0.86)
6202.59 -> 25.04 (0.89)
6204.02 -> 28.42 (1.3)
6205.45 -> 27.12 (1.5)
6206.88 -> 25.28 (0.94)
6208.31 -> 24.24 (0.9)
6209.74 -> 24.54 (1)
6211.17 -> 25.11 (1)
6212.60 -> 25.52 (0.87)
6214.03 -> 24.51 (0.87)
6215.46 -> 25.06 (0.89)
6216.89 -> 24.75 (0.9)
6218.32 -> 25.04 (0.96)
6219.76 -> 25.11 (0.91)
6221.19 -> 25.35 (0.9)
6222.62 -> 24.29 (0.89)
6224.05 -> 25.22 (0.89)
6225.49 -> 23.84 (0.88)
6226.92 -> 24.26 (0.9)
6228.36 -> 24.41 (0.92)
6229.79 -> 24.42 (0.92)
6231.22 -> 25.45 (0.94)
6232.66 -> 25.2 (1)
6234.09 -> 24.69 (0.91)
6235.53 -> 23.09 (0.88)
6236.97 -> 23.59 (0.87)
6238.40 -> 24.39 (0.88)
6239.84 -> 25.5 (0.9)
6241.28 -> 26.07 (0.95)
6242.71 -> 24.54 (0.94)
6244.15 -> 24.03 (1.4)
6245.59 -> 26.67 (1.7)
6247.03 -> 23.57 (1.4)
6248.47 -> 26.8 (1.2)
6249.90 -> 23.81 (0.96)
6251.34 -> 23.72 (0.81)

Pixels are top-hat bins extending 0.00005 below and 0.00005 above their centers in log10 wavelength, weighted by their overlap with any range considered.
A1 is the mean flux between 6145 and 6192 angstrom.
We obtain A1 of 25.9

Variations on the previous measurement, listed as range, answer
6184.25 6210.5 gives 26.1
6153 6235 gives 25.5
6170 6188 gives 25.8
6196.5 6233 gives 25.2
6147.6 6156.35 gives 26.9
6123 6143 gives 26.6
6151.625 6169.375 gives 25.4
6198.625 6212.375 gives 25.7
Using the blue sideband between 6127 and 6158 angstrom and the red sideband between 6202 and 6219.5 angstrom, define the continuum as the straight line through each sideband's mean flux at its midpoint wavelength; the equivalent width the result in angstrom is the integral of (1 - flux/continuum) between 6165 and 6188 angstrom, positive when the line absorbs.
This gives 0.4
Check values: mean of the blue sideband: 26.5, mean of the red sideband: 25.4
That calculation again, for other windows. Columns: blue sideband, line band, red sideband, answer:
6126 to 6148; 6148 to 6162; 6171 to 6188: -0.12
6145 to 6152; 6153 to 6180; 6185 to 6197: 1.42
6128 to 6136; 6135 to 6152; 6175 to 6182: -0.29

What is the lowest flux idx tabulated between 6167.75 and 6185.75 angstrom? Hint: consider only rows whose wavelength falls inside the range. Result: 23.44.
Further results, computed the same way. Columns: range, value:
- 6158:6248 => 23.09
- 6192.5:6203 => 24.39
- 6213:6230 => 23.84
